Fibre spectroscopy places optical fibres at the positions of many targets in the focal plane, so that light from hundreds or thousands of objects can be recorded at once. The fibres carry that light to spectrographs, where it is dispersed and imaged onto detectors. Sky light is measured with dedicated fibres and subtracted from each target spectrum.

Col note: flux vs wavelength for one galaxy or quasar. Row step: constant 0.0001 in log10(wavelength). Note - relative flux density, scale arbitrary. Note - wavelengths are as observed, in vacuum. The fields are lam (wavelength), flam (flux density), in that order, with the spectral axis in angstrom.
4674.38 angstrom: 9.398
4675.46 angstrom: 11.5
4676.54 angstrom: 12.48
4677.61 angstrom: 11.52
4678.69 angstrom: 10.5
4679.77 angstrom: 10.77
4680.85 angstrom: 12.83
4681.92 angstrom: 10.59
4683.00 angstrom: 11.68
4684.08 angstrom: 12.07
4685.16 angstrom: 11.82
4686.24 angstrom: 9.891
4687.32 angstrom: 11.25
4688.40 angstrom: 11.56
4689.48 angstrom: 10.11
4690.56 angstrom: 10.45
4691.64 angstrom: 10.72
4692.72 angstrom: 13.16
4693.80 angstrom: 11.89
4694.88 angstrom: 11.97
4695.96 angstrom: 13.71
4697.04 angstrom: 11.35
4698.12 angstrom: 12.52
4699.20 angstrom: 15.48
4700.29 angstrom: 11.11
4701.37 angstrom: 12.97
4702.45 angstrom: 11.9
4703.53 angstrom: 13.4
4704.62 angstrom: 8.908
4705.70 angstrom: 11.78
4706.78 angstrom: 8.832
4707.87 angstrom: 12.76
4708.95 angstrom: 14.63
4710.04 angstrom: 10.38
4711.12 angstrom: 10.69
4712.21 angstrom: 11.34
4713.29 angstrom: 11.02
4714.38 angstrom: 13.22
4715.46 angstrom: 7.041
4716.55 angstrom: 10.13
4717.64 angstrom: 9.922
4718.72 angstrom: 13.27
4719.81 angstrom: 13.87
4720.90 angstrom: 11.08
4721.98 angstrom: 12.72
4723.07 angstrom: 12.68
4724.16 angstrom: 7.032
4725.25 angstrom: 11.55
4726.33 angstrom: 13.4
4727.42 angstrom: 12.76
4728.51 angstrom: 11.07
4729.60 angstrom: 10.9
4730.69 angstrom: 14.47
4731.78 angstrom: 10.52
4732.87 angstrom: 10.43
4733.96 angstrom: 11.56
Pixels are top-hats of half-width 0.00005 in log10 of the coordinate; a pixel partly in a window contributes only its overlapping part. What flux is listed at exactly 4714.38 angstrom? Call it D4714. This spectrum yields 13.22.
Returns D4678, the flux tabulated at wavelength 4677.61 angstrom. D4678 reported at 11.52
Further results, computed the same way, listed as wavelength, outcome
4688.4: 11.56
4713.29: 11.02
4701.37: 12.97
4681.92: 10.59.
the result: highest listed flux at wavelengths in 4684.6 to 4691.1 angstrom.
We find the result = 11.82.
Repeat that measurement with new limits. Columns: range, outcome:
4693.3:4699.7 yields 15.48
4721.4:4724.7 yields 12.72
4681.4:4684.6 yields 12.07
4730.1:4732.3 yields 14.47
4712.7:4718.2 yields 13.22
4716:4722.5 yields 13.87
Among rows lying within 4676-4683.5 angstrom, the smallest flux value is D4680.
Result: 10.5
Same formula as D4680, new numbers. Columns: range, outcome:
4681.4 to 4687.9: 9.891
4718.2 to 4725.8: 7.032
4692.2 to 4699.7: 11.35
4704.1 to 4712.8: 8.832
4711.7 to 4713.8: 11.02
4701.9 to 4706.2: 8.908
